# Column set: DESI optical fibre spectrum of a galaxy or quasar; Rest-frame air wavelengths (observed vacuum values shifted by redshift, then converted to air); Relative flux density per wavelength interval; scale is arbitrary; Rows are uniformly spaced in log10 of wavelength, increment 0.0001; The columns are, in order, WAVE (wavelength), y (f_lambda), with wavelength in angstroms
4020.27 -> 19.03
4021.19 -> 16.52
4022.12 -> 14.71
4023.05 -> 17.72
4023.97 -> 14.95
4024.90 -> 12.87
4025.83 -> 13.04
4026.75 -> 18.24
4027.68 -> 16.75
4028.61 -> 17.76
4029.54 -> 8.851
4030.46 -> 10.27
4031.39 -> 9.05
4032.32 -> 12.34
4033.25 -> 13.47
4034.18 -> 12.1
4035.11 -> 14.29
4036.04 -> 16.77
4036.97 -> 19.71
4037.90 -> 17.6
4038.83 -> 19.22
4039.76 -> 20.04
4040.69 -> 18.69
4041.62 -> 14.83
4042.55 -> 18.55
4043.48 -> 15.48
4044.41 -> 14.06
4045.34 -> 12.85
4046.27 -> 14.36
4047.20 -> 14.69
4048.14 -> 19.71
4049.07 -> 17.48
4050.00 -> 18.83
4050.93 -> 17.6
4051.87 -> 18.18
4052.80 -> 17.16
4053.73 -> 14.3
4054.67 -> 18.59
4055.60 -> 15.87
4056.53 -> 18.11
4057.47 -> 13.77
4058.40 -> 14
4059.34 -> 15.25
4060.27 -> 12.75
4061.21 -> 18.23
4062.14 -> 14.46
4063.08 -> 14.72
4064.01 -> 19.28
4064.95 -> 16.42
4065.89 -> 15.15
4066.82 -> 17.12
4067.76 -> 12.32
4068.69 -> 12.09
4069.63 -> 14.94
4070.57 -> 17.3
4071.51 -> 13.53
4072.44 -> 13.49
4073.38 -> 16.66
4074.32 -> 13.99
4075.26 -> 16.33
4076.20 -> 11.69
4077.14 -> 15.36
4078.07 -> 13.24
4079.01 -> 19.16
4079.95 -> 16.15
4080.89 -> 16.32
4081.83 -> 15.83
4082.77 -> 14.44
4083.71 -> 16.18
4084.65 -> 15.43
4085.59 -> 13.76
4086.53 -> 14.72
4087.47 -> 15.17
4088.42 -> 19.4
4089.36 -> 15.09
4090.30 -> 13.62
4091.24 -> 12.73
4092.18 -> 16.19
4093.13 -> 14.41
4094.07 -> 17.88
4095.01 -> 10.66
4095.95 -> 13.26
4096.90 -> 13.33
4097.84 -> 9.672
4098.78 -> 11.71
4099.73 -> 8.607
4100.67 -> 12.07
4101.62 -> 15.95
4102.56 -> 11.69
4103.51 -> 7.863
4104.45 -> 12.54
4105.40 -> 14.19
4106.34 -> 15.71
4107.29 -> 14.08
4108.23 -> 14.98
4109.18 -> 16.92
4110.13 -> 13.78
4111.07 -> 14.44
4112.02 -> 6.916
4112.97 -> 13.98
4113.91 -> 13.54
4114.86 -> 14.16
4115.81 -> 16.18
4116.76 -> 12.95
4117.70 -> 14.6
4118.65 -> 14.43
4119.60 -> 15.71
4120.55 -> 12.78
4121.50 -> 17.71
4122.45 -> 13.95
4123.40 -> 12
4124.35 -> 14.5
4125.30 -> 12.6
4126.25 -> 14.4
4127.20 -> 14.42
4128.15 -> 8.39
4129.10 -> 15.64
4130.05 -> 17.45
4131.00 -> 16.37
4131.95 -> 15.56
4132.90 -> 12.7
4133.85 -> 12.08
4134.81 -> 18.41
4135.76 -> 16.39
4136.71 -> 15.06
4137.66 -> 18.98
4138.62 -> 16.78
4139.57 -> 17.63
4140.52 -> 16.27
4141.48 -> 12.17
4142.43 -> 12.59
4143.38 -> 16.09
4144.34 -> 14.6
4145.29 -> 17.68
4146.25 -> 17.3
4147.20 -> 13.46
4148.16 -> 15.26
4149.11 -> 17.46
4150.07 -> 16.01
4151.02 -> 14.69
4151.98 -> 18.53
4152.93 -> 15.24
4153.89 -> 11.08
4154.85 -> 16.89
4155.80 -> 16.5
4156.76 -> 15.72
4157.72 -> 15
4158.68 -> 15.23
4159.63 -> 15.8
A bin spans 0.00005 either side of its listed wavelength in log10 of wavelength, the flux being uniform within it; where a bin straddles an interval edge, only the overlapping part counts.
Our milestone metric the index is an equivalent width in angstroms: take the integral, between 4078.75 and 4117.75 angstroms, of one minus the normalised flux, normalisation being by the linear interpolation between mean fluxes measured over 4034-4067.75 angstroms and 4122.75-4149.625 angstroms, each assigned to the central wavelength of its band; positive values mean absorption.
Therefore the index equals 4.1 angstroms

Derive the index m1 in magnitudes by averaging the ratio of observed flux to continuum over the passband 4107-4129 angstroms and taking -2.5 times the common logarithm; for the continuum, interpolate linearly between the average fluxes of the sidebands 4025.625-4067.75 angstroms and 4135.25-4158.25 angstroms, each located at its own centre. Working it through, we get 0.14 mag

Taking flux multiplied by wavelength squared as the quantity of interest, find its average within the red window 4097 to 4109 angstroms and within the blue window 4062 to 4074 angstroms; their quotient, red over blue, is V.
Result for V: 0.8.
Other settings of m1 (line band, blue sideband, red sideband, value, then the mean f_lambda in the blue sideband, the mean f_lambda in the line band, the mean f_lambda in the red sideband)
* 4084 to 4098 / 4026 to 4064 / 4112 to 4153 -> 0.06 mag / 15.8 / 14.5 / 14.9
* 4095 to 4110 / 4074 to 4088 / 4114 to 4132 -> 0.16 mag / 15.2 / 12.8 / 14.4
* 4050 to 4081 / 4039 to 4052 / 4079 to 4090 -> 0.05 mag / 16.8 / 15.6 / 15.8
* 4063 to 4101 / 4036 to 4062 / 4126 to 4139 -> 0.10 mag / 16.6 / 14.6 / 15.2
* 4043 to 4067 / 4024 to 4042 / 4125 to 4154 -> -0.07 mag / 15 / 16.1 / 15.3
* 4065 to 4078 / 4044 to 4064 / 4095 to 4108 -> 0.00 mag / 16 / 14.6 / 12.3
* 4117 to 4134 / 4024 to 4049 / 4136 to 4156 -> 0.10 mag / 15.2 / 14.2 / 15.7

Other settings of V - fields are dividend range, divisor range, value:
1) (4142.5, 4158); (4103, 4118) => 1.18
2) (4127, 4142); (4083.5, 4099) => 1.09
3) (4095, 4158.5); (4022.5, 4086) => 0.96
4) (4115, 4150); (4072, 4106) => 1.09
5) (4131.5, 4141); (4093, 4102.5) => 1.29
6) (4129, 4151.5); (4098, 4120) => 1.20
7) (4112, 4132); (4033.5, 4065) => 0.89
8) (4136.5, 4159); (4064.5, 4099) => 1.10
